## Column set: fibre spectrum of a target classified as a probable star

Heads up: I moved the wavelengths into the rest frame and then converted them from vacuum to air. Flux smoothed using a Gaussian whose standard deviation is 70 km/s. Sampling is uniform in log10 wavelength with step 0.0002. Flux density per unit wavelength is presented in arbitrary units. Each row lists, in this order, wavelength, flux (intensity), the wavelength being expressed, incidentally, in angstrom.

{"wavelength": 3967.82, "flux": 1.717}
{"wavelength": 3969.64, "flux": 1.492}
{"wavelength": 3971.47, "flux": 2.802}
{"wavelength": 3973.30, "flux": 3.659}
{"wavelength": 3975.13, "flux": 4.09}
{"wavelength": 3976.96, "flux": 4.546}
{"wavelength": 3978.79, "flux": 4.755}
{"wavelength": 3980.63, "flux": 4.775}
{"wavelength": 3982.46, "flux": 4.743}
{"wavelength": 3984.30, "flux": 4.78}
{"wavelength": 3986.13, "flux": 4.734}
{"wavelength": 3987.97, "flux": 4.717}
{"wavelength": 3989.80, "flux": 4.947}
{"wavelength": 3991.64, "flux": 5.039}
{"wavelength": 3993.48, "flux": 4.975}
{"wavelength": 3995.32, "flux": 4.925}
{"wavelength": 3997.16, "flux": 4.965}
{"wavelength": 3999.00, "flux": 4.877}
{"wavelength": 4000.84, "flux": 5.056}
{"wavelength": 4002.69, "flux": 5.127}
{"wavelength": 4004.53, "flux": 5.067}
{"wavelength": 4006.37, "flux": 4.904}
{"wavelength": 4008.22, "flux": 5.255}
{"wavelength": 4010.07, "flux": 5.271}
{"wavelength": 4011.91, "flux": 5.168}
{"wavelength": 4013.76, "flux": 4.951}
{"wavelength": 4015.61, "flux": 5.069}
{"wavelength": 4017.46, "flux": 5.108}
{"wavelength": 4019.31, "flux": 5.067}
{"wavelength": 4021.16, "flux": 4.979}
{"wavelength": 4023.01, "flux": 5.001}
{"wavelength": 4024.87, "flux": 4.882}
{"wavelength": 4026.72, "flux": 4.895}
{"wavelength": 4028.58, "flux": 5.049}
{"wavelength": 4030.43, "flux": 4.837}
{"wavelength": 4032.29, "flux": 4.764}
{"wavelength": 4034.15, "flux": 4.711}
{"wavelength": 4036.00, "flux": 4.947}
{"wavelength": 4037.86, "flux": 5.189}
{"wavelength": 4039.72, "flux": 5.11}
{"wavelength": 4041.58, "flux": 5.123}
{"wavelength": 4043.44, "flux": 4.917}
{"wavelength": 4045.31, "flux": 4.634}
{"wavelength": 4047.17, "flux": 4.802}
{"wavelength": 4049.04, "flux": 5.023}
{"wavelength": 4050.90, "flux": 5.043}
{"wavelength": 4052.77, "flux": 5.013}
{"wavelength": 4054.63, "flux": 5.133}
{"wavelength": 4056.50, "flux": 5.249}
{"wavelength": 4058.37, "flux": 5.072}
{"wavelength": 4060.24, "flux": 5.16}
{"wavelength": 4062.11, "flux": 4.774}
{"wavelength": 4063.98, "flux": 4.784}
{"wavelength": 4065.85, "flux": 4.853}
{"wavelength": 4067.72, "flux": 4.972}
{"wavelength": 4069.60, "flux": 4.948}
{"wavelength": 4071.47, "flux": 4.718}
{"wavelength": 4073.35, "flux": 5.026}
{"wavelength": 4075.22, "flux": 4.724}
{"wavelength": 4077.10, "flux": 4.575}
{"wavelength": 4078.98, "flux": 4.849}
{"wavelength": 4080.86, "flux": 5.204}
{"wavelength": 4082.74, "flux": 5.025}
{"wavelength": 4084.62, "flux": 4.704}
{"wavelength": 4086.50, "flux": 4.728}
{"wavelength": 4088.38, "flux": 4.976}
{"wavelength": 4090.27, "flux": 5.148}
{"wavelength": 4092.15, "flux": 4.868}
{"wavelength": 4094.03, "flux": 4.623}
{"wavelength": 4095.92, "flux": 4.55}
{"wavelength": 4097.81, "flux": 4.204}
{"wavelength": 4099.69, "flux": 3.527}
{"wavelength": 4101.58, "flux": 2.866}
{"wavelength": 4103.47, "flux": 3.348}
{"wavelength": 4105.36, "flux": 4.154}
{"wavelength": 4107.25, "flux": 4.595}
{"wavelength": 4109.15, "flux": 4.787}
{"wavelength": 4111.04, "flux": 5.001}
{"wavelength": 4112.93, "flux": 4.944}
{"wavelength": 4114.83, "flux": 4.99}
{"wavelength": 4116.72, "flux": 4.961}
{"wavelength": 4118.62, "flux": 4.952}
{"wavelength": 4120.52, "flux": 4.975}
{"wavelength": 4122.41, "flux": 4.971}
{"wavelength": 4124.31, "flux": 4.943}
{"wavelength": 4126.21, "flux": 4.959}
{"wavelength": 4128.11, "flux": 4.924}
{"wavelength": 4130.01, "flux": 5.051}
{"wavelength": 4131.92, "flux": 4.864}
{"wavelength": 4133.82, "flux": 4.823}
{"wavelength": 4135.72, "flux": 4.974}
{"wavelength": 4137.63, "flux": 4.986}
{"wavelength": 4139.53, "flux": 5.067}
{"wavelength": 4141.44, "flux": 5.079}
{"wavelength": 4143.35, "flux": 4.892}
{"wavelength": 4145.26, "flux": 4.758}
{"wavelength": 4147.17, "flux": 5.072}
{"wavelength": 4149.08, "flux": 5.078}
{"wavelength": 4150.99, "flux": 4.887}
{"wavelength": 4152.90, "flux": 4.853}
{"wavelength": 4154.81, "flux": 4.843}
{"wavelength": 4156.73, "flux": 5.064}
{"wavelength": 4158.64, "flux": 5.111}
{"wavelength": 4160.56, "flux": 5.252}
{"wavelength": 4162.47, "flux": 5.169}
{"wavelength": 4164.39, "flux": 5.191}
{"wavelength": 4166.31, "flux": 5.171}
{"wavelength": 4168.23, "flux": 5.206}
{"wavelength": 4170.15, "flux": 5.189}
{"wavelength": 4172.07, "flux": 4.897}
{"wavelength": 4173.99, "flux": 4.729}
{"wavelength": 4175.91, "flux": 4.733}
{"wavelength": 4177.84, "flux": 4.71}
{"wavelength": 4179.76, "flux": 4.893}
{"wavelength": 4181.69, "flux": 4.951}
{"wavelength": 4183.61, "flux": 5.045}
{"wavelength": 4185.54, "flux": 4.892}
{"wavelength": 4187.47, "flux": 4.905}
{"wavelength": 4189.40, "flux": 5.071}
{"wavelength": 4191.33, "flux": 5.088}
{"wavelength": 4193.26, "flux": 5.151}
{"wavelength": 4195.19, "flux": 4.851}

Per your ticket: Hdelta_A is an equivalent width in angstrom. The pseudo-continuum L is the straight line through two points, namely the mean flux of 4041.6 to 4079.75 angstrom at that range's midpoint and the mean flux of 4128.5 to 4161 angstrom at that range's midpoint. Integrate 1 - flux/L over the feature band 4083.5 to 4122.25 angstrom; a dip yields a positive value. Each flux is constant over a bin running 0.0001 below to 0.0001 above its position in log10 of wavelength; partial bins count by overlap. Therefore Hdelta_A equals 3.1 angstrom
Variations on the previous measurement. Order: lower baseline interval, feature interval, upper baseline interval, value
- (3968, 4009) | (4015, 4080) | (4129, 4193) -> -3.8 angstrom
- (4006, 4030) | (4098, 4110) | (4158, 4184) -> 2.7 angstrom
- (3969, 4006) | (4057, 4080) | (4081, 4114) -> -1.9 angstrom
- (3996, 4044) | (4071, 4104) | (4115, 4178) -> 3.0 angstrom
